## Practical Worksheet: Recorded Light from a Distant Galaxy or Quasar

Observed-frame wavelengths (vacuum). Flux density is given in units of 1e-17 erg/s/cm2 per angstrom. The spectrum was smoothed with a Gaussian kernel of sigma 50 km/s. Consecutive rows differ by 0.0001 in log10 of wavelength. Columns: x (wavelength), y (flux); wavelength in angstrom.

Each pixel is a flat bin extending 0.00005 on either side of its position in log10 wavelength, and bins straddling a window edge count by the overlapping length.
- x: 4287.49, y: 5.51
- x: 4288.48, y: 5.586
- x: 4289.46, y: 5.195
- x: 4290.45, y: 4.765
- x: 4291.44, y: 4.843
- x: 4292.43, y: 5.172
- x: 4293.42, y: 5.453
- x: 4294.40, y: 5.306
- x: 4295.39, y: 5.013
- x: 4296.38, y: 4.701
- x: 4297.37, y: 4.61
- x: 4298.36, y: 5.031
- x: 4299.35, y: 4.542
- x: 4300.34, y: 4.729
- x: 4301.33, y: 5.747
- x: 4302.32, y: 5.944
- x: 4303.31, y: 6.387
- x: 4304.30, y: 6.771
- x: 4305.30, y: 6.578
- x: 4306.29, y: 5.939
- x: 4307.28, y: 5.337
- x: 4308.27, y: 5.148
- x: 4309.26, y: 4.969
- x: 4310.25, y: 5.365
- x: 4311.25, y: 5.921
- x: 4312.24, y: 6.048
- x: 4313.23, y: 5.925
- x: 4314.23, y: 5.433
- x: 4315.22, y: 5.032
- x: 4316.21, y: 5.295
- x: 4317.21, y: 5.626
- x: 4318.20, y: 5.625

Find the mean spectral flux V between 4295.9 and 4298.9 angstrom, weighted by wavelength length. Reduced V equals 4.78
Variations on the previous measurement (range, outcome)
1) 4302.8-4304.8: 6.57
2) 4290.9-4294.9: 5.19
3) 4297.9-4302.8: 5.2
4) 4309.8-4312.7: 5.77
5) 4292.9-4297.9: 5.02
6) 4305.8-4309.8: 5.36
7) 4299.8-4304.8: 5.9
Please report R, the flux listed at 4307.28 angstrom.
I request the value 5.337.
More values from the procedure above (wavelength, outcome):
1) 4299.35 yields 4.542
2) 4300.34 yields 4.729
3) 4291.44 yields 4.843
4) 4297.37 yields 4.61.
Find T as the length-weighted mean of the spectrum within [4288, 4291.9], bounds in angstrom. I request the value 5.1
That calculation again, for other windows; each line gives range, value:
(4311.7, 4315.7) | 5.62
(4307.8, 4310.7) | 5.17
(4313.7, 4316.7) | 5.26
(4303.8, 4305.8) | 6.65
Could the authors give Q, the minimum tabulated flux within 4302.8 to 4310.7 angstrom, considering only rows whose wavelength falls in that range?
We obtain 4.969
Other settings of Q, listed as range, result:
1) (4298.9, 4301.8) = 4.542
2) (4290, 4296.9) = 4.701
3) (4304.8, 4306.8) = 5.939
